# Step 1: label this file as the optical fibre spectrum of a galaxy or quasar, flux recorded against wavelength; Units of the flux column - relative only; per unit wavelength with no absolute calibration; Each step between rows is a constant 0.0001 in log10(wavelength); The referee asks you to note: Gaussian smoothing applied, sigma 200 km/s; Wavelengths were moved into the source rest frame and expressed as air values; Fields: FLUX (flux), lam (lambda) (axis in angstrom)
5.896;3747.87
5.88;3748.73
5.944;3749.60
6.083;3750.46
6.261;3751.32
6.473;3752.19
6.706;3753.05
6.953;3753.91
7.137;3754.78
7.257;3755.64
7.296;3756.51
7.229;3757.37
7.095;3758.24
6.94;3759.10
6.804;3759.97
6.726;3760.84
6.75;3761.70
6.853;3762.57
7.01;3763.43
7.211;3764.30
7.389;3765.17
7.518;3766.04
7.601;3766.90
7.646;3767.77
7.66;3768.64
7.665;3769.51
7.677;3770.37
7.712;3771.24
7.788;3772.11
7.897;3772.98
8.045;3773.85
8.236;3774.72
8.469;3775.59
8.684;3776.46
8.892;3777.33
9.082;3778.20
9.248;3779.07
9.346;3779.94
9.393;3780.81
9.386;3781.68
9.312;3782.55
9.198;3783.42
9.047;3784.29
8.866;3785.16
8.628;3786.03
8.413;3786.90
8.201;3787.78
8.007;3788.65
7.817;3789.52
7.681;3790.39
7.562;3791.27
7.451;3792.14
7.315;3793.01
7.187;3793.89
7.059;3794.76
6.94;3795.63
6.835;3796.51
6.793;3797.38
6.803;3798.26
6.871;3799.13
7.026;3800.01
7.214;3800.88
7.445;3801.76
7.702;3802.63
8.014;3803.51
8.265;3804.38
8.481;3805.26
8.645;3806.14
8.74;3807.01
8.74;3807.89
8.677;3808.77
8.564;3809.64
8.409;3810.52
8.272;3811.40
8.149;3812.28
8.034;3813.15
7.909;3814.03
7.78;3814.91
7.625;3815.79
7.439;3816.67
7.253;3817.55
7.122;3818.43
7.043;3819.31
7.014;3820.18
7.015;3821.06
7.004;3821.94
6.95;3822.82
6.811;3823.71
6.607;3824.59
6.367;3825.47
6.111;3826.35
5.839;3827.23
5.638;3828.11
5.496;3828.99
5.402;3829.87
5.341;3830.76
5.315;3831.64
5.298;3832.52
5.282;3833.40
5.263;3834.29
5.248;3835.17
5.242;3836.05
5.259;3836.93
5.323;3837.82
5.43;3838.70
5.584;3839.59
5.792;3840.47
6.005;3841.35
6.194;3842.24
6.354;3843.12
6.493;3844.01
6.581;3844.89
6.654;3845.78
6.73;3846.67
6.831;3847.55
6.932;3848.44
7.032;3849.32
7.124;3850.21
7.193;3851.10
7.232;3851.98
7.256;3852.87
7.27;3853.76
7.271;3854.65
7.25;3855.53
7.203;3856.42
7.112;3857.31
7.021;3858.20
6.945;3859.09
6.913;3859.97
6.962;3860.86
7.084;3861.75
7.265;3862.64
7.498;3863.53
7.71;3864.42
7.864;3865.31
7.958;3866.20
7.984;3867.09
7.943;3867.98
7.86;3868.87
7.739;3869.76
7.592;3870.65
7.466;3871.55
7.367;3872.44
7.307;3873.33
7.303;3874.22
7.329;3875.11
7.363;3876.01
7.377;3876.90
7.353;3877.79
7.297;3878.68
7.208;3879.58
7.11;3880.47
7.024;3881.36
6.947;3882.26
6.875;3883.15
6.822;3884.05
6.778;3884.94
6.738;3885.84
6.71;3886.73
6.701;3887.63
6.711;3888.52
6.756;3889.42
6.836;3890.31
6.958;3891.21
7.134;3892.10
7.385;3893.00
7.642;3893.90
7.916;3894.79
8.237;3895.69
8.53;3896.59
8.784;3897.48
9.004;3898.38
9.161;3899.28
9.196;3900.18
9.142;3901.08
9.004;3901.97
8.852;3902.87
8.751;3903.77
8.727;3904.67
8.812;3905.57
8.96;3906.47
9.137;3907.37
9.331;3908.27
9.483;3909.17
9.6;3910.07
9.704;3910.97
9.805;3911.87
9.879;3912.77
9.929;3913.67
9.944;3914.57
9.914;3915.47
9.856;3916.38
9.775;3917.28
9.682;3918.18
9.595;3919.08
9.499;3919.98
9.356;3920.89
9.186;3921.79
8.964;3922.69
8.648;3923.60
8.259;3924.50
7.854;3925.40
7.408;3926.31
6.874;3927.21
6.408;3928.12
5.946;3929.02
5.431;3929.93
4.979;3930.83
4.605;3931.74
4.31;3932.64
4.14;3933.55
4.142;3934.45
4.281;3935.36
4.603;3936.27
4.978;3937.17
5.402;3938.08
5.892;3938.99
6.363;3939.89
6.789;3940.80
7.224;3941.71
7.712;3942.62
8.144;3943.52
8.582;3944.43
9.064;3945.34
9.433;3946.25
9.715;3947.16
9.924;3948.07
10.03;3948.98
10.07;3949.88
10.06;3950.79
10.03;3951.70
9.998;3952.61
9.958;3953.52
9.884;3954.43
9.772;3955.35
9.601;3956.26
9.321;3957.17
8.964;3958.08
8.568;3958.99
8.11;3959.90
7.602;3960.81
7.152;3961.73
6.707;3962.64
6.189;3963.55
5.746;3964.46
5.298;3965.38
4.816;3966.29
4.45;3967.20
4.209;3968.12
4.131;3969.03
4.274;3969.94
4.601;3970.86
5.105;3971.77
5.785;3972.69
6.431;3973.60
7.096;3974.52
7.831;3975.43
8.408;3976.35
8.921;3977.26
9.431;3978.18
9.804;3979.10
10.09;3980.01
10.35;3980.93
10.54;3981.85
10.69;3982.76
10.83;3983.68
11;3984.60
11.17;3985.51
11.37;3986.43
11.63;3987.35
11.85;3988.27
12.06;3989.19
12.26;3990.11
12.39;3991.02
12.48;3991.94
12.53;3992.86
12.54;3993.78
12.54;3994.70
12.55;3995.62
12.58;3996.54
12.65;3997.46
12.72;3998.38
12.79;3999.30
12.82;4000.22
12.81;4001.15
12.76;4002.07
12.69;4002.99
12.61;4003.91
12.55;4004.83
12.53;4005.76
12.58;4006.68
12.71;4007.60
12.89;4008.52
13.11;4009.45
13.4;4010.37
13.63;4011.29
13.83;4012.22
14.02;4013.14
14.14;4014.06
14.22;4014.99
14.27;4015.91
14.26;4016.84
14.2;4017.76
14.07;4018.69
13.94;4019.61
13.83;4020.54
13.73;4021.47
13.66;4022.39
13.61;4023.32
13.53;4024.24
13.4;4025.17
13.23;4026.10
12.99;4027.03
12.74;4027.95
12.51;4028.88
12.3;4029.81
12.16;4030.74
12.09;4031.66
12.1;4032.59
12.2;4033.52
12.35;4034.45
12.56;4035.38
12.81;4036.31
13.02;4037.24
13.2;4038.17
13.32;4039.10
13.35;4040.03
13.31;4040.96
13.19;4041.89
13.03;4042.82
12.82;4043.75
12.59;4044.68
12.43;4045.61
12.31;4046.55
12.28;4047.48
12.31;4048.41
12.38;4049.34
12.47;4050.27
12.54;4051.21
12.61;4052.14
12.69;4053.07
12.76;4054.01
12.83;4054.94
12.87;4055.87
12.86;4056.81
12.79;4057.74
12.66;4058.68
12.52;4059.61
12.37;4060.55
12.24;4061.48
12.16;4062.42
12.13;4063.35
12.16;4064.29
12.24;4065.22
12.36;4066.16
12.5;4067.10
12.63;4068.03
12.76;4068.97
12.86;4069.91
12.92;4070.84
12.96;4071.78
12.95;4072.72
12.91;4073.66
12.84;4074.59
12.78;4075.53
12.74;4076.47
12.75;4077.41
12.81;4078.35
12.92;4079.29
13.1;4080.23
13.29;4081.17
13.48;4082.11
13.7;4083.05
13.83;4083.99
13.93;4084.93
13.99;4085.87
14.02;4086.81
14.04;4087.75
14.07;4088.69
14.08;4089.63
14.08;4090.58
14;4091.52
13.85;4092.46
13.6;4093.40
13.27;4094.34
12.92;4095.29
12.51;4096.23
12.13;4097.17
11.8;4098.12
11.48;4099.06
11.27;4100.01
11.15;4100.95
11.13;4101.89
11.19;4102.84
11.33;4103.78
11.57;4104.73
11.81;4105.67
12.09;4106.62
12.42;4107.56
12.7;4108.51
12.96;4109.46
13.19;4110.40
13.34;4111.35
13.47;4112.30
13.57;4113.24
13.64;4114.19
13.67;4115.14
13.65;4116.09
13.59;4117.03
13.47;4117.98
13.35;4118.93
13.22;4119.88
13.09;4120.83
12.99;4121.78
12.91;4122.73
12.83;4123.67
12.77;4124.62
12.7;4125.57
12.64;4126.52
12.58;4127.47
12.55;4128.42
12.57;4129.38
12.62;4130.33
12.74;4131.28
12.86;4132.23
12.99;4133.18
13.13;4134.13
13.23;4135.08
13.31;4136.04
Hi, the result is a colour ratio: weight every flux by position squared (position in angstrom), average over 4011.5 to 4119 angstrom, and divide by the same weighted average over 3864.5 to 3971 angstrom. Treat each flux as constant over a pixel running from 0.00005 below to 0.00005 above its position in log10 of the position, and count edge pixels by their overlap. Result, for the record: 1.8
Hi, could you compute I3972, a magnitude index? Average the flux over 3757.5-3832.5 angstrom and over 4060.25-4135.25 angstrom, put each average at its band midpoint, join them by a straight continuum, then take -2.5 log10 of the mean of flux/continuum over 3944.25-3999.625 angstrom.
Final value 0.16 mag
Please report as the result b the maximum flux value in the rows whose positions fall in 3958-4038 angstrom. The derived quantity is 14.27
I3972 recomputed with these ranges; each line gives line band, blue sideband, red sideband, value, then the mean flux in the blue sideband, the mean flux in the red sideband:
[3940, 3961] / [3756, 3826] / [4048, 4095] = 0.19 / 7.77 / 13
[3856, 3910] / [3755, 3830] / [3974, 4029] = 0.25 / 7.65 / 12.3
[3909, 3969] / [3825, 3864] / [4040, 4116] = 0.14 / 6.36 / 12.8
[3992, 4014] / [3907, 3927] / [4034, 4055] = -0.11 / 9.28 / 12.7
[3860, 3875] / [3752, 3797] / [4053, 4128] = 0.23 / 7.8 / 12.9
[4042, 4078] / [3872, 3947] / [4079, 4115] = -0.06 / 7.72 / 12.9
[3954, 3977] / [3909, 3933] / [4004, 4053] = 0.44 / 8.33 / 13.1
